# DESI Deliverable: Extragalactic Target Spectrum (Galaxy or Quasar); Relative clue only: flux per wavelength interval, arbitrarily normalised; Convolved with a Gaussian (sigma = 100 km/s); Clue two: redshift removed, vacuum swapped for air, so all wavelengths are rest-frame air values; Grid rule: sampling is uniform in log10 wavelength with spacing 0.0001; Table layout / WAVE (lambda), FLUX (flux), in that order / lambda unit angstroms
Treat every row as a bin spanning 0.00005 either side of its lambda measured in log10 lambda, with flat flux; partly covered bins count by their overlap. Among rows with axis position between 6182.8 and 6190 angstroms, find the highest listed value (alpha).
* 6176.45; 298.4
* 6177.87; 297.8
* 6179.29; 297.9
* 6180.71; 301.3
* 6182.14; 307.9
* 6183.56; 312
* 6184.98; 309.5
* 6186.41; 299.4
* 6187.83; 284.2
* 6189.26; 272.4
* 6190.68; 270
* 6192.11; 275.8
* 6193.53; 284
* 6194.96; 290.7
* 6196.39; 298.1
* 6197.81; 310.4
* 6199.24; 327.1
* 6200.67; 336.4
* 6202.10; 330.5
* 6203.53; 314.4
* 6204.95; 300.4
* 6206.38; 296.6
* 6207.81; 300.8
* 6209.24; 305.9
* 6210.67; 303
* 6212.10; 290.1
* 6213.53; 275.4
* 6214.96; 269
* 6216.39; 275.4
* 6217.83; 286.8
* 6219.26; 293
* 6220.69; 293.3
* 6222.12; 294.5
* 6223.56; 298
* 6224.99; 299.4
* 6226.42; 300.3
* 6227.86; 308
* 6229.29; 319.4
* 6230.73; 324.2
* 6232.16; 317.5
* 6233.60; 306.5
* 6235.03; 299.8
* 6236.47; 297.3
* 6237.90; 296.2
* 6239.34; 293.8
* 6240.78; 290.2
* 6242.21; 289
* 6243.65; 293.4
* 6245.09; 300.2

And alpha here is 312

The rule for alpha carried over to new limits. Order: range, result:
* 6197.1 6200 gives 327.1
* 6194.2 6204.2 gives 336.4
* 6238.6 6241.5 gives 293.8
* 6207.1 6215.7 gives 305.9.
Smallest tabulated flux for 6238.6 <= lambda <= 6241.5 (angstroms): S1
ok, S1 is 290.2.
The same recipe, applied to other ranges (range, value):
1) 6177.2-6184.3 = 297.8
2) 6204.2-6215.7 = 269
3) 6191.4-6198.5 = 275.8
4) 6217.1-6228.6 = 286.8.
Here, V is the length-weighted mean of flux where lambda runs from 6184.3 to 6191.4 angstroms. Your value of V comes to 287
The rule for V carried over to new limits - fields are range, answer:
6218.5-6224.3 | 295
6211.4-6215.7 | 278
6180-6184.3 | 307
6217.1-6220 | 289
